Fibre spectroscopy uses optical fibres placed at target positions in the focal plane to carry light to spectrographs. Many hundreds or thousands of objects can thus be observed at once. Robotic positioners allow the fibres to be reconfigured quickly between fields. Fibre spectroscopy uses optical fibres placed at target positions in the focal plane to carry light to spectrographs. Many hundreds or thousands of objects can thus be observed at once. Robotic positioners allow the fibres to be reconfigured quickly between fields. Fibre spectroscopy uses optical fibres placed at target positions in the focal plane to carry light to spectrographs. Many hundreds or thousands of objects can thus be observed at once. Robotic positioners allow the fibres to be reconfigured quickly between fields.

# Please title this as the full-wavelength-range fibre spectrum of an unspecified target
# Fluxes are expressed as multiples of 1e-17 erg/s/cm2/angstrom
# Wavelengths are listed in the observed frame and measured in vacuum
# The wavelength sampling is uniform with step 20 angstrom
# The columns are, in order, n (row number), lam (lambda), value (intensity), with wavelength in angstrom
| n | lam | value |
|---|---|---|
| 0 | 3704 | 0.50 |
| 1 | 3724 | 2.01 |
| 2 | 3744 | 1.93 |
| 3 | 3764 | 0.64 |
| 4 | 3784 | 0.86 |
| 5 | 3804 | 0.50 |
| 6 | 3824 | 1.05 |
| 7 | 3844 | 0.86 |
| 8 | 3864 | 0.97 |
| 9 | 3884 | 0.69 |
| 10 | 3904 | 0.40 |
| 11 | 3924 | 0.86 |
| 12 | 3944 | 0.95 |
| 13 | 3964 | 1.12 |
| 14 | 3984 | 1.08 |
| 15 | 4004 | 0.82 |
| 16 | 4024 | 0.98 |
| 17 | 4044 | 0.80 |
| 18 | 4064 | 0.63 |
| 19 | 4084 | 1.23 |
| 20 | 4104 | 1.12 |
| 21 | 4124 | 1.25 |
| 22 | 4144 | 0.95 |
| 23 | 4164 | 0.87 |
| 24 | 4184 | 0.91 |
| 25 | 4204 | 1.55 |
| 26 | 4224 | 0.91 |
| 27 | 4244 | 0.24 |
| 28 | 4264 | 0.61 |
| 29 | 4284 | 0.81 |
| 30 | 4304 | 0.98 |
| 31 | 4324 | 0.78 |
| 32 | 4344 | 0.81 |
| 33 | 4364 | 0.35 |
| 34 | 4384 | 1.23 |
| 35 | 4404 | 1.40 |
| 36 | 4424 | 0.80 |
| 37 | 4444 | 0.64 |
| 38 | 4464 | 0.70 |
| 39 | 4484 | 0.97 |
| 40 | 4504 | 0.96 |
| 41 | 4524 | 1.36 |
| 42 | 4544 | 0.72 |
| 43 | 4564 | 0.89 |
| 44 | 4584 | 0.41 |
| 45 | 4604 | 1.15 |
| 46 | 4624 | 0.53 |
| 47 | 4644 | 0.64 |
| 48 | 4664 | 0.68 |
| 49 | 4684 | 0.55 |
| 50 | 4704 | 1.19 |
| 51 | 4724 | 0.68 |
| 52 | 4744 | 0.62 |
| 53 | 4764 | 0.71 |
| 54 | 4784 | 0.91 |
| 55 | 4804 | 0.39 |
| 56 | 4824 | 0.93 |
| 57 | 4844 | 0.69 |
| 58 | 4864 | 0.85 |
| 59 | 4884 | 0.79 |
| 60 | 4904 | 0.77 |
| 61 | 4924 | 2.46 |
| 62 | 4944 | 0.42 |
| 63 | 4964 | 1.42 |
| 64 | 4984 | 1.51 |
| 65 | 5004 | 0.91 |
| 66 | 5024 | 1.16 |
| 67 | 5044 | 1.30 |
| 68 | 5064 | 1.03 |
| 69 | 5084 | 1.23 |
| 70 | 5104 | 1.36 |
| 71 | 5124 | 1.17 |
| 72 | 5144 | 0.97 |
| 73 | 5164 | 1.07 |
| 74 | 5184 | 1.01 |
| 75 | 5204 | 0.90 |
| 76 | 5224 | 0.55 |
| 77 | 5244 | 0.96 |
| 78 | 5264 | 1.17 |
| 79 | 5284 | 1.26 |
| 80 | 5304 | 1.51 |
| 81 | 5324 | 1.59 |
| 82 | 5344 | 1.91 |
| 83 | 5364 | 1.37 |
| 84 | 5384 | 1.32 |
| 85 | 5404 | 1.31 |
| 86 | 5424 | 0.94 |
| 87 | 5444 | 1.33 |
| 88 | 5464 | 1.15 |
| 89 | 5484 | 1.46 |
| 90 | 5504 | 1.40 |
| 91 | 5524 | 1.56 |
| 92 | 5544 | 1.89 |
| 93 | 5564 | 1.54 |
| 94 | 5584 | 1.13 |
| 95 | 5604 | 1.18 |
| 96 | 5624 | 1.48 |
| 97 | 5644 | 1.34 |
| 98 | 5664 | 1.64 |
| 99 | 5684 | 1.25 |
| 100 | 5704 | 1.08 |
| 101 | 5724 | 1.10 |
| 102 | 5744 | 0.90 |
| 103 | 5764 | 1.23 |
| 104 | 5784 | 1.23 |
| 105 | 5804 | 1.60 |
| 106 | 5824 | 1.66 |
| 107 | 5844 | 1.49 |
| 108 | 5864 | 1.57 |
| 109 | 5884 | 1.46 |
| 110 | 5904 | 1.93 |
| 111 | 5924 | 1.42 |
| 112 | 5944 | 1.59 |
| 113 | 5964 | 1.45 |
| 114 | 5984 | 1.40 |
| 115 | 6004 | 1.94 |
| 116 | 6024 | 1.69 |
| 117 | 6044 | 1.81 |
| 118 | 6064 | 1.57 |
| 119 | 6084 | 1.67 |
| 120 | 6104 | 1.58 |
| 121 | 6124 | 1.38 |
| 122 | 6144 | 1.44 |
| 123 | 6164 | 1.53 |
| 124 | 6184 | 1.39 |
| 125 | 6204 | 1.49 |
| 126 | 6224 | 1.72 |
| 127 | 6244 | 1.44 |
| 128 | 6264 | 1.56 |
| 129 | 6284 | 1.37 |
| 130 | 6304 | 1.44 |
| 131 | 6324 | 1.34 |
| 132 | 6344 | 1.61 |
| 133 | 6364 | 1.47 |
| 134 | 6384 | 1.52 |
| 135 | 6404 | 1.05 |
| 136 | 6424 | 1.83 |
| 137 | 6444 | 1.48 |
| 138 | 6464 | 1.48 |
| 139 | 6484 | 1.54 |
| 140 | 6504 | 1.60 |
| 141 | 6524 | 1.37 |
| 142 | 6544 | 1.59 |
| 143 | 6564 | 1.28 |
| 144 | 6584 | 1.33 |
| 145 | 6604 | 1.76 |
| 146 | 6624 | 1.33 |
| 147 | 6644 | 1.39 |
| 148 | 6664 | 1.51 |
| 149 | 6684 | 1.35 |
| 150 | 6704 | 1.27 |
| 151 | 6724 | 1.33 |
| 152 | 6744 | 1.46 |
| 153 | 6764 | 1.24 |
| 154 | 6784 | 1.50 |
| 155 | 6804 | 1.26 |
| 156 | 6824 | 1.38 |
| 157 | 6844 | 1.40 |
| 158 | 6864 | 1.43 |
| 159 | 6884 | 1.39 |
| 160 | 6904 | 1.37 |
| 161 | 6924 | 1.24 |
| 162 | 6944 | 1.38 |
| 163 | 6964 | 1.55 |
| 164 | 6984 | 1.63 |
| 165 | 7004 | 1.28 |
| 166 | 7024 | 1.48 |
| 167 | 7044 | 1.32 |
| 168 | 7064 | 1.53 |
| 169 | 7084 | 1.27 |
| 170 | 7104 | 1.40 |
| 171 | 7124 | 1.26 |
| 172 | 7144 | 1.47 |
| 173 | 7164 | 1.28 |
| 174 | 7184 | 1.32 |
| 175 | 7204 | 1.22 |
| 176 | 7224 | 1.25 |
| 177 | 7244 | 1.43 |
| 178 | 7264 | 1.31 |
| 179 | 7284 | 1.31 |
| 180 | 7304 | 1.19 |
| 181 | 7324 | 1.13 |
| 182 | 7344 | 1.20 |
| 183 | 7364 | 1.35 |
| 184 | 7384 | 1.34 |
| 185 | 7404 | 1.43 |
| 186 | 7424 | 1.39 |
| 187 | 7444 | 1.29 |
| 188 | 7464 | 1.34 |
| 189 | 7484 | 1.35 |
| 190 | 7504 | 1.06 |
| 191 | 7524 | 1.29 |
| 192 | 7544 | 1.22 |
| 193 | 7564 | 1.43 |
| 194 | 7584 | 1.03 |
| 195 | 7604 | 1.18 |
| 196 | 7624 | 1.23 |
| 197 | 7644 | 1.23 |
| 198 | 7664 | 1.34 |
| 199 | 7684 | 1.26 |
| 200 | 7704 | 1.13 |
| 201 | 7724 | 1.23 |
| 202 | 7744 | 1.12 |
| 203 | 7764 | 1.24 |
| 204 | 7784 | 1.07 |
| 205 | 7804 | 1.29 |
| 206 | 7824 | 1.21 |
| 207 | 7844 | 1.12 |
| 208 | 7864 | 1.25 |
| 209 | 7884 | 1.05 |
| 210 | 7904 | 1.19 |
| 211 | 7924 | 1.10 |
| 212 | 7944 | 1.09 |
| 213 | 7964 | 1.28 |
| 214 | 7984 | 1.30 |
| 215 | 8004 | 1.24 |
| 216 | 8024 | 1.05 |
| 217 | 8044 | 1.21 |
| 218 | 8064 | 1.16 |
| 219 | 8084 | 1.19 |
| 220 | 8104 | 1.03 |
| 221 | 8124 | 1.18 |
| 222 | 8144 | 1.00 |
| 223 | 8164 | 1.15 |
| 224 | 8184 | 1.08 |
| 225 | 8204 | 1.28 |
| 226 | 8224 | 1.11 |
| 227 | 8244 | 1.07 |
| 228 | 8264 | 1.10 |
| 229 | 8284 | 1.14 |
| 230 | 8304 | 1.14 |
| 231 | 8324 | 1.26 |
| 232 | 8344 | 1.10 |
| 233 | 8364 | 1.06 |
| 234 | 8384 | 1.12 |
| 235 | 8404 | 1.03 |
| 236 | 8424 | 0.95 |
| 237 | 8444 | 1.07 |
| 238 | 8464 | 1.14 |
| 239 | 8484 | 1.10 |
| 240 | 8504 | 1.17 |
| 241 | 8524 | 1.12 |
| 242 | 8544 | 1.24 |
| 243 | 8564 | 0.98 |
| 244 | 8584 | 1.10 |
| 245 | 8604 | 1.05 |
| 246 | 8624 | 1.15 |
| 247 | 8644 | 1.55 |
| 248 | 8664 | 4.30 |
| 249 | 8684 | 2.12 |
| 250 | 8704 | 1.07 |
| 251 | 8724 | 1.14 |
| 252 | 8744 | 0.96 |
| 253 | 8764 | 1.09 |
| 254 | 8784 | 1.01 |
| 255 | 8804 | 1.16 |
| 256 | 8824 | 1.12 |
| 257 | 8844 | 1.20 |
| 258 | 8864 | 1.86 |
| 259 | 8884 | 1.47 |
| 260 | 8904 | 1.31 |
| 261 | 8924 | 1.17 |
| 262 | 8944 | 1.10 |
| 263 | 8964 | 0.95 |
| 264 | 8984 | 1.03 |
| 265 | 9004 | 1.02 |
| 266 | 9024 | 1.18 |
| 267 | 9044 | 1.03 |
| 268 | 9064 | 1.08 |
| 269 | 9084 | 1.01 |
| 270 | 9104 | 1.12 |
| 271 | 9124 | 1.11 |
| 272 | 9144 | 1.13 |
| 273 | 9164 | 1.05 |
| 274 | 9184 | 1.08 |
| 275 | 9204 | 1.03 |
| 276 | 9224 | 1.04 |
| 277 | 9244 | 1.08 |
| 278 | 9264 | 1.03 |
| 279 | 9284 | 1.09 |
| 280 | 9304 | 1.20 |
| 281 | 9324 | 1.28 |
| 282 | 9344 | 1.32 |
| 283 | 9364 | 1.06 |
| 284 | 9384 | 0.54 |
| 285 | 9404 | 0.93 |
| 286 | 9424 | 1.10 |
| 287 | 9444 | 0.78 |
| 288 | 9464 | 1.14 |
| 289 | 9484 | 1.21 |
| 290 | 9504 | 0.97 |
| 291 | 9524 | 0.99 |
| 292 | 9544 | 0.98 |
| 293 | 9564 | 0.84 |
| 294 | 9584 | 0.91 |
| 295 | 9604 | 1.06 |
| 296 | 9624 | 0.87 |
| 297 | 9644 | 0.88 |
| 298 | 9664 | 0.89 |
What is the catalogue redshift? 0.320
